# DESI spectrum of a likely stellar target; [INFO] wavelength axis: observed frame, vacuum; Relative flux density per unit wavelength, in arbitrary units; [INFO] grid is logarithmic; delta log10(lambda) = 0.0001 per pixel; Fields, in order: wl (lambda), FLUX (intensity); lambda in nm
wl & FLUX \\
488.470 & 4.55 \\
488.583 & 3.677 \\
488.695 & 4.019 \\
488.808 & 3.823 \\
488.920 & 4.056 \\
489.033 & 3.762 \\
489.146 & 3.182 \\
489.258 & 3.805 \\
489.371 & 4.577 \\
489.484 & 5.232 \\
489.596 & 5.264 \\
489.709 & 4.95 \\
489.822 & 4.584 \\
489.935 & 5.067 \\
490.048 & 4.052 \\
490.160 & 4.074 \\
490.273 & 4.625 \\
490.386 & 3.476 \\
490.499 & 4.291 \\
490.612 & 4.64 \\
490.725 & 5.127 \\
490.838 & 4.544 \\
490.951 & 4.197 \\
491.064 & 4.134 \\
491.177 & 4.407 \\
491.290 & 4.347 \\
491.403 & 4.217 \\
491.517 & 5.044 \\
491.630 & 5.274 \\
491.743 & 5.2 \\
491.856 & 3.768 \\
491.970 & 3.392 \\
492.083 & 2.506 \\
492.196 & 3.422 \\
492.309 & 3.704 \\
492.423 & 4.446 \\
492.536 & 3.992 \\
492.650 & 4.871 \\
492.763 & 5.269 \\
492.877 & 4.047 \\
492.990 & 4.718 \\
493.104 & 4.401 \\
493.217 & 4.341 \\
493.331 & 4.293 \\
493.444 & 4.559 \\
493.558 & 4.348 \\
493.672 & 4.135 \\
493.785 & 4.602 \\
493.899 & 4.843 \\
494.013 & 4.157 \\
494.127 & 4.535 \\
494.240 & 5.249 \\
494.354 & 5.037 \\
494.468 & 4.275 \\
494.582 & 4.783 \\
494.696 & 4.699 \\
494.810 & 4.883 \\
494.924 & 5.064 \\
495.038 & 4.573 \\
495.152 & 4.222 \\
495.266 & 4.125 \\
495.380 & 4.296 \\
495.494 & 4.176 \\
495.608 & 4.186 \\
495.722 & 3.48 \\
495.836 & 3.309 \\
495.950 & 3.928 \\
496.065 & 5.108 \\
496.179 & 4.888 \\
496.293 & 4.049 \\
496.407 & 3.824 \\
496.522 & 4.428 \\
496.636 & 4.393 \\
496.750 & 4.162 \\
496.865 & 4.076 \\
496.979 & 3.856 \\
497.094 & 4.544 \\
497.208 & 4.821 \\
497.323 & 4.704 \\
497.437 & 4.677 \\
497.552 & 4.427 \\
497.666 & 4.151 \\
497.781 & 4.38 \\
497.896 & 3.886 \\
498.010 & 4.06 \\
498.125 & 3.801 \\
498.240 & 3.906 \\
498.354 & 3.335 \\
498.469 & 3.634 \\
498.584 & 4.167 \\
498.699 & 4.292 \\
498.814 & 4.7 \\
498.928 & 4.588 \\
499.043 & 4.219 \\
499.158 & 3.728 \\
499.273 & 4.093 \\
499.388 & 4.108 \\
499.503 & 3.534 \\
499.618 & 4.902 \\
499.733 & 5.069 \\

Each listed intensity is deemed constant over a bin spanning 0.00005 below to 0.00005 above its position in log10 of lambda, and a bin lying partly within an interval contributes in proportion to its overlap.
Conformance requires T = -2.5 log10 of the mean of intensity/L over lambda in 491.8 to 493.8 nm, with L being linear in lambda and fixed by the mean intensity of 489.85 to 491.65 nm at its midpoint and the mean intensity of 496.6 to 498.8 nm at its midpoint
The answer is 0.057 mag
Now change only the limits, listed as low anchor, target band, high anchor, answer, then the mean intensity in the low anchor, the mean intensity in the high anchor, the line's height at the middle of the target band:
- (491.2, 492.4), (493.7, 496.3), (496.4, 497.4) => -0.05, 4.1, 4.34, 4.25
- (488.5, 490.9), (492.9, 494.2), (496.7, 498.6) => -0.05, 4.33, 4.15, 4.24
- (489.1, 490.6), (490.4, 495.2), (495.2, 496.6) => -0.04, 4.42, 4.16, 4.29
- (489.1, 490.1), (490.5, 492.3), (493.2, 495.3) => 0.07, 4.54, 4.57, 4.55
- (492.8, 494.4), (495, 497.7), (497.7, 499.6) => 0.00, 4.52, 4.05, 4.26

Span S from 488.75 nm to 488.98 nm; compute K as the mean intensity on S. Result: 3.93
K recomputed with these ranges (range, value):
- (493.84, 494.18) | 4.5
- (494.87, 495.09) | 4.82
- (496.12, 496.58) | 4.31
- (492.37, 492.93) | 4.53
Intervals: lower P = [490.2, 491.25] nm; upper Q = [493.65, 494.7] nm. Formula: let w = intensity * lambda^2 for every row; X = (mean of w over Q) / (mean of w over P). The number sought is 1.08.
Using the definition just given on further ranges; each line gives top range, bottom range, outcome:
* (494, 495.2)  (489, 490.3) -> 1.08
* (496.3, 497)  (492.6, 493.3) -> 0.91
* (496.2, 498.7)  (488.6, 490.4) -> 1.00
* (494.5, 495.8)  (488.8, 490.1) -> 1.02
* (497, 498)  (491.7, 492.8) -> 1.12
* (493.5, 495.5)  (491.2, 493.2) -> 1.08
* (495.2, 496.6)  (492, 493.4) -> 1.01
